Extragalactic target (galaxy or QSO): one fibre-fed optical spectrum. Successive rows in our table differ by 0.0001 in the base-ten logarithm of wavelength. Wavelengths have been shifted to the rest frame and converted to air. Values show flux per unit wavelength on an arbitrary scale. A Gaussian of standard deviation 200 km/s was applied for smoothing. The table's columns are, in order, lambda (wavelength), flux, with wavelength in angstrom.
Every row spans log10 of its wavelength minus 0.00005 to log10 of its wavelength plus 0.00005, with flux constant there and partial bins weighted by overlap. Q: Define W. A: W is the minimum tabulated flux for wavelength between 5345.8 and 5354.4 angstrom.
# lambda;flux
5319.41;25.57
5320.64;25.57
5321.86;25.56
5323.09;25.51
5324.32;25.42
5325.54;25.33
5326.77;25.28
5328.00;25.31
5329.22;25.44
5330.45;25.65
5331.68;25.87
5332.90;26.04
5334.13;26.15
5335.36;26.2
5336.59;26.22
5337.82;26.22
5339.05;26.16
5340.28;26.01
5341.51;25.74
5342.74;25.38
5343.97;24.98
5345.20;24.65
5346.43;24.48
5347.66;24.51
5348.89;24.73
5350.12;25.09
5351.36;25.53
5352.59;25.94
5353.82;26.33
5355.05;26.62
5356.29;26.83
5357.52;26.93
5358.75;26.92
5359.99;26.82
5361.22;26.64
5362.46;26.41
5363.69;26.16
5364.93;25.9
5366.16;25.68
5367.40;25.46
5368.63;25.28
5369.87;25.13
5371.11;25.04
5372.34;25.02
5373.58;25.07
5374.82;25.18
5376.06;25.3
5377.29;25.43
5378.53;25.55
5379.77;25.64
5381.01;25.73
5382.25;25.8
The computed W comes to 24.48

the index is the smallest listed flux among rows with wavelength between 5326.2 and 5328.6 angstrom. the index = 25.28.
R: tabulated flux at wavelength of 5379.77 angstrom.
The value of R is 25.64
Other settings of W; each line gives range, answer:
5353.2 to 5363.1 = 26.33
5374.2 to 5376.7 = 25.18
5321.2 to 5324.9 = 25.42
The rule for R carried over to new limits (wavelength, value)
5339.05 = 26.16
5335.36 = 26.2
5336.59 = 26.22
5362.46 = 26.41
